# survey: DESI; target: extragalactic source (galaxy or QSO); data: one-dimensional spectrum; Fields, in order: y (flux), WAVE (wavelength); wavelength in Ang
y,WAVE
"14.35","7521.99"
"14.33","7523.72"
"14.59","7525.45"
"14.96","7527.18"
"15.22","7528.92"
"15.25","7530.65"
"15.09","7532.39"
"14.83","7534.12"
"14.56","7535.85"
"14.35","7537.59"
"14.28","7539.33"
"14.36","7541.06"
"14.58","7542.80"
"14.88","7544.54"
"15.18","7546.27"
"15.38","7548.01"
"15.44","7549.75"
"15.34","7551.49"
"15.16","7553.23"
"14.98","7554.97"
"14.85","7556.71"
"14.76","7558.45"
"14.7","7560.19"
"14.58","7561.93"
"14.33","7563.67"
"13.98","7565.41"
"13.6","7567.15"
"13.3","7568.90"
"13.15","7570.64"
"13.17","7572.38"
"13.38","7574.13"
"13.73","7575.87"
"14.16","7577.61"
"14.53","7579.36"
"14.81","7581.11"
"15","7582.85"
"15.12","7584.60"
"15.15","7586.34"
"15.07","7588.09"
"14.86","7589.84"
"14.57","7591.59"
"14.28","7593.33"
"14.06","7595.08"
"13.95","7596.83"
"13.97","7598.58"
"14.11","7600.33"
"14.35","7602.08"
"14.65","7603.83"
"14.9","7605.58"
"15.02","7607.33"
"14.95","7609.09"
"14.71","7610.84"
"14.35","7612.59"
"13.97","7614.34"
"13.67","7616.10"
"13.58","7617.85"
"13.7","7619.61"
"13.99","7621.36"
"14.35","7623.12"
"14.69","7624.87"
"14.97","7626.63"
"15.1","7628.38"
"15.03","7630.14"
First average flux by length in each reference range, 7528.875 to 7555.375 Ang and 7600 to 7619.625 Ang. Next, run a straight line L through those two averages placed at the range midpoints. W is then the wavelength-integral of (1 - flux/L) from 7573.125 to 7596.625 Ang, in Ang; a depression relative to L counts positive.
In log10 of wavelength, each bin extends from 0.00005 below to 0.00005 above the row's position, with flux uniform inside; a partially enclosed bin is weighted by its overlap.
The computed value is 0.12 Ang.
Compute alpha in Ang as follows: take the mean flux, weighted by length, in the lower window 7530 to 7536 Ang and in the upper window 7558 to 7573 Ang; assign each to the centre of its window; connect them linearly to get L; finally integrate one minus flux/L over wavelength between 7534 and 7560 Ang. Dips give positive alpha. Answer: -0.6 Ang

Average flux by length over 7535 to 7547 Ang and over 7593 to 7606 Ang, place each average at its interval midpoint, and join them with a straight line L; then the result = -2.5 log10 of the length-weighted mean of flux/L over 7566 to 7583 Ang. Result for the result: 0.04 mag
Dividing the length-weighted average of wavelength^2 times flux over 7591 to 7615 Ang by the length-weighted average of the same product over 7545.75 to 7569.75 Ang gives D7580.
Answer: 1.0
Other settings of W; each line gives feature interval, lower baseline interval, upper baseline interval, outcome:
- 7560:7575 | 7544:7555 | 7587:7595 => 1.2 Ang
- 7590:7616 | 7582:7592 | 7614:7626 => 0.2 Ang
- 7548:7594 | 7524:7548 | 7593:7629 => 0.3 Ang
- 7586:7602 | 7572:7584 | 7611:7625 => -0.3 Ang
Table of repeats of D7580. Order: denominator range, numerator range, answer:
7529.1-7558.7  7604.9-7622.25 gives 0.97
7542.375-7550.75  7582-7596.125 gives 0.99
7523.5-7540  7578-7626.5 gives 1.00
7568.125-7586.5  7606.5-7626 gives 1.02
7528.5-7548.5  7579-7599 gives 1.00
